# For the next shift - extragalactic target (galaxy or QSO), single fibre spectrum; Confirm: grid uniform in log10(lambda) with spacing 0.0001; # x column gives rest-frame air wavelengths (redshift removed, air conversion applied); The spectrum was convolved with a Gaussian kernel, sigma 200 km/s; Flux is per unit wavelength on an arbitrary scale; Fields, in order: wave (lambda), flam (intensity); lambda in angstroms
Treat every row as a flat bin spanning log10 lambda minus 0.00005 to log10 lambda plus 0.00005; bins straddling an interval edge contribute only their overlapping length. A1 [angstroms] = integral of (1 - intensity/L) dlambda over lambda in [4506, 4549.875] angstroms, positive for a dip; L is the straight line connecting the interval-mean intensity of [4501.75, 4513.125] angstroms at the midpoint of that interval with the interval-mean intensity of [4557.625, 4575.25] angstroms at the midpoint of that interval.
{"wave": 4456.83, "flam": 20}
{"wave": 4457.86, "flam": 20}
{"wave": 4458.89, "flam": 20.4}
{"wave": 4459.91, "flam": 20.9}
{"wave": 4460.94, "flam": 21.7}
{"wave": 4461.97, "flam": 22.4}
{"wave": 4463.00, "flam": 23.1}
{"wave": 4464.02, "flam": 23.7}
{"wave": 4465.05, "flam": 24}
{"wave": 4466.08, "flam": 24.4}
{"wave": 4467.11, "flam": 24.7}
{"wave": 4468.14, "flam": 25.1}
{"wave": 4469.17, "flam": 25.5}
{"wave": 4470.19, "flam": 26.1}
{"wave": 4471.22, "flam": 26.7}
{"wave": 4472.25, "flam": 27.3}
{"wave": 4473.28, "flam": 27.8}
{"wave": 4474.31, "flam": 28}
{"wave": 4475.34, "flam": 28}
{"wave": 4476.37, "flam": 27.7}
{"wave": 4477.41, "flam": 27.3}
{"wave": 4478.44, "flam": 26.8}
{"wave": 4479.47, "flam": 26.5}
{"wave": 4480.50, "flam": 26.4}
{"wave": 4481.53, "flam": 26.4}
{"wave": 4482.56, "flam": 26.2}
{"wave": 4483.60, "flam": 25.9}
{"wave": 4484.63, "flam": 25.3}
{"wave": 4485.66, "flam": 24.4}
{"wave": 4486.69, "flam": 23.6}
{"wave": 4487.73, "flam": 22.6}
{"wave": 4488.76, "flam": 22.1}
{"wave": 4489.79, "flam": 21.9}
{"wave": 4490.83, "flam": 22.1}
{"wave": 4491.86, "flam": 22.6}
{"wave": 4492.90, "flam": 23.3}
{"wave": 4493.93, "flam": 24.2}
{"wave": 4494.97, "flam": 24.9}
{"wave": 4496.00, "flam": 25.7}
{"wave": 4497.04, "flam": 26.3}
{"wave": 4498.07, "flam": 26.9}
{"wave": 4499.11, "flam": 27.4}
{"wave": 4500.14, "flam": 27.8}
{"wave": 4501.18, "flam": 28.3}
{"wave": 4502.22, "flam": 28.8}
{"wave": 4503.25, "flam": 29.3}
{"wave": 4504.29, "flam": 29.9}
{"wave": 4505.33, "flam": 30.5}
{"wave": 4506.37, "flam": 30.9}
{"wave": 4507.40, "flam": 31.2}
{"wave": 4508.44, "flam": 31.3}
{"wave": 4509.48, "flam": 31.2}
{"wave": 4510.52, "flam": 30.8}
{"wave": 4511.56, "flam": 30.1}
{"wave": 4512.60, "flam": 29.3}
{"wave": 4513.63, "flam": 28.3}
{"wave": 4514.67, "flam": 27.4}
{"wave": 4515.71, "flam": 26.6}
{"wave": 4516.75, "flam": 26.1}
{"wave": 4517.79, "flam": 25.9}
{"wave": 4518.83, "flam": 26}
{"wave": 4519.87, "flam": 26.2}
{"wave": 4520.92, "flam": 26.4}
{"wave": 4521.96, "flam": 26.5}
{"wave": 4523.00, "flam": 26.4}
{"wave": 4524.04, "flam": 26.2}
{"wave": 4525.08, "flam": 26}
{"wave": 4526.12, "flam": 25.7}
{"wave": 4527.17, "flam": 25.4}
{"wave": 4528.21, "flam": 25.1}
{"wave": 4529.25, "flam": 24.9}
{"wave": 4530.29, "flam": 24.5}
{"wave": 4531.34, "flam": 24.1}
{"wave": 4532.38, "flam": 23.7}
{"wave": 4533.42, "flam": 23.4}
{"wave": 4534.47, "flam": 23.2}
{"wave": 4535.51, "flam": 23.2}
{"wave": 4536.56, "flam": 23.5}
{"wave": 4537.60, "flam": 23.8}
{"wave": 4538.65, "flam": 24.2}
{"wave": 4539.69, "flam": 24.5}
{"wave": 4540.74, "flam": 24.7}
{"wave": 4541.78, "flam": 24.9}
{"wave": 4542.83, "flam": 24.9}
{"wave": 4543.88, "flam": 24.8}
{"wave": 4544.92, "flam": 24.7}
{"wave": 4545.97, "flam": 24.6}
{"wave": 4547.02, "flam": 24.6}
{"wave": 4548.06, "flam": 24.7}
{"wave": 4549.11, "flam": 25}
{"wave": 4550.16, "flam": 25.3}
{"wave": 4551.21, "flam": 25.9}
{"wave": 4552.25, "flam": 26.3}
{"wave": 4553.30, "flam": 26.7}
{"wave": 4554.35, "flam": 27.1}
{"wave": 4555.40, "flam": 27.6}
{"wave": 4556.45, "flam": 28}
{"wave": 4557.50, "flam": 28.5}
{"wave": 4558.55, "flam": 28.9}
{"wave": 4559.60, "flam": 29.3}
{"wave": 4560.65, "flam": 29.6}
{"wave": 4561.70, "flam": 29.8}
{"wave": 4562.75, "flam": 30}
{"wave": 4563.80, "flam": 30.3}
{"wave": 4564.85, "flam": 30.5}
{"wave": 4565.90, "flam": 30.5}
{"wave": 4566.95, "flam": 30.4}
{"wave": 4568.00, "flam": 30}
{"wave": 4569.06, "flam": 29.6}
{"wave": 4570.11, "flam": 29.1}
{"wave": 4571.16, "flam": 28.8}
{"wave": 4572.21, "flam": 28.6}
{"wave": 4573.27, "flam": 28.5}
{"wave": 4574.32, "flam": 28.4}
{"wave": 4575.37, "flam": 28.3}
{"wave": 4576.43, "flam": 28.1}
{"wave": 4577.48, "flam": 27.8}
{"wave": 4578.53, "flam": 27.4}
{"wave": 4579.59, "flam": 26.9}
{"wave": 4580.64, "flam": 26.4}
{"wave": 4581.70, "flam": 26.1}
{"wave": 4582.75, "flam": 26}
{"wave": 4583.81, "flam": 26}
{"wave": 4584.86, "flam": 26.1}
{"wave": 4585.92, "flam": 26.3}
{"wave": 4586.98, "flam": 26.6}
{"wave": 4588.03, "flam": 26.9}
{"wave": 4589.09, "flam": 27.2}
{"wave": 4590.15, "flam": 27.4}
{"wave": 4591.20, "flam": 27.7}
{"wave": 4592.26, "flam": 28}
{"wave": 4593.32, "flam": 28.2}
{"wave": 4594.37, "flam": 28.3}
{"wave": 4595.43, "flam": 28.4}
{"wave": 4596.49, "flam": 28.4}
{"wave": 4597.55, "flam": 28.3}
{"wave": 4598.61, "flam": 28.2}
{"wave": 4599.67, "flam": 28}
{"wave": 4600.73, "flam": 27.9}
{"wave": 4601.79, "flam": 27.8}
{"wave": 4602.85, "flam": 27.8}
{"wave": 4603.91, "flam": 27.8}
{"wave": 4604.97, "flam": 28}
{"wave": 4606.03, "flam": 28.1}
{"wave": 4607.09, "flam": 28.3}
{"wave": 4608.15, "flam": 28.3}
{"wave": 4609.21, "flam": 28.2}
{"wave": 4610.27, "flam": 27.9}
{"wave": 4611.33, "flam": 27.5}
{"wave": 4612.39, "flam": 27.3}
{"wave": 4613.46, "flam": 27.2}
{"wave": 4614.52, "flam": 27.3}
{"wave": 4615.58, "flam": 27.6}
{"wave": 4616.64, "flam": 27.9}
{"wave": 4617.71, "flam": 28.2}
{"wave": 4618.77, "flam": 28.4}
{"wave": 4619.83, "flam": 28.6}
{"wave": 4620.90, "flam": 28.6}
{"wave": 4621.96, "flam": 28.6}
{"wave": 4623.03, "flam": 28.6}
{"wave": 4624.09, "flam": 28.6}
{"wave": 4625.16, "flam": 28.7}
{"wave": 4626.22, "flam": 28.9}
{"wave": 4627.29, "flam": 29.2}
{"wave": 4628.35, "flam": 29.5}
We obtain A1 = 5.8 angstroms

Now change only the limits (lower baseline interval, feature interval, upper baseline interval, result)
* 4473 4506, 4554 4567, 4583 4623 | -1.0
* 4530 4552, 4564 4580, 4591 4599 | -1.4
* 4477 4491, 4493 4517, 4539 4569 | -2.6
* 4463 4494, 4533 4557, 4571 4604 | 1.4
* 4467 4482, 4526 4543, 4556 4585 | 2.2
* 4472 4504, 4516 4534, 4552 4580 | 1.2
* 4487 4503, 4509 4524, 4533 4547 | -1.8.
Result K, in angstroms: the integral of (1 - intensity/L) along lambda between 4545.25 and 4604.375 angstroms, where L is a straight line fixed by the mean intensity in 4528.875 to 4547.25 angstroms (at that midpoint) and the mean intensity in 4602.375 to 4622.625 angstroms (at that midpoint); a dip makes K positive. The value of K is -3.9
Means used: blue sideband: 24.2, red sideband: 28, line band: 27.8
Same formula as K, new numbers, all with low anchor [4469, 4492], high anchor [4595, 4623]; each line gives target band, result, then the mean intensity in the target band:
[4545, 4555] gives 0.50 angstroms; 25.6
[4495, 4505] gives -0.68 angstroms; 27.7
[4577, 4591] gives 0.42 angstroms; 26.7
